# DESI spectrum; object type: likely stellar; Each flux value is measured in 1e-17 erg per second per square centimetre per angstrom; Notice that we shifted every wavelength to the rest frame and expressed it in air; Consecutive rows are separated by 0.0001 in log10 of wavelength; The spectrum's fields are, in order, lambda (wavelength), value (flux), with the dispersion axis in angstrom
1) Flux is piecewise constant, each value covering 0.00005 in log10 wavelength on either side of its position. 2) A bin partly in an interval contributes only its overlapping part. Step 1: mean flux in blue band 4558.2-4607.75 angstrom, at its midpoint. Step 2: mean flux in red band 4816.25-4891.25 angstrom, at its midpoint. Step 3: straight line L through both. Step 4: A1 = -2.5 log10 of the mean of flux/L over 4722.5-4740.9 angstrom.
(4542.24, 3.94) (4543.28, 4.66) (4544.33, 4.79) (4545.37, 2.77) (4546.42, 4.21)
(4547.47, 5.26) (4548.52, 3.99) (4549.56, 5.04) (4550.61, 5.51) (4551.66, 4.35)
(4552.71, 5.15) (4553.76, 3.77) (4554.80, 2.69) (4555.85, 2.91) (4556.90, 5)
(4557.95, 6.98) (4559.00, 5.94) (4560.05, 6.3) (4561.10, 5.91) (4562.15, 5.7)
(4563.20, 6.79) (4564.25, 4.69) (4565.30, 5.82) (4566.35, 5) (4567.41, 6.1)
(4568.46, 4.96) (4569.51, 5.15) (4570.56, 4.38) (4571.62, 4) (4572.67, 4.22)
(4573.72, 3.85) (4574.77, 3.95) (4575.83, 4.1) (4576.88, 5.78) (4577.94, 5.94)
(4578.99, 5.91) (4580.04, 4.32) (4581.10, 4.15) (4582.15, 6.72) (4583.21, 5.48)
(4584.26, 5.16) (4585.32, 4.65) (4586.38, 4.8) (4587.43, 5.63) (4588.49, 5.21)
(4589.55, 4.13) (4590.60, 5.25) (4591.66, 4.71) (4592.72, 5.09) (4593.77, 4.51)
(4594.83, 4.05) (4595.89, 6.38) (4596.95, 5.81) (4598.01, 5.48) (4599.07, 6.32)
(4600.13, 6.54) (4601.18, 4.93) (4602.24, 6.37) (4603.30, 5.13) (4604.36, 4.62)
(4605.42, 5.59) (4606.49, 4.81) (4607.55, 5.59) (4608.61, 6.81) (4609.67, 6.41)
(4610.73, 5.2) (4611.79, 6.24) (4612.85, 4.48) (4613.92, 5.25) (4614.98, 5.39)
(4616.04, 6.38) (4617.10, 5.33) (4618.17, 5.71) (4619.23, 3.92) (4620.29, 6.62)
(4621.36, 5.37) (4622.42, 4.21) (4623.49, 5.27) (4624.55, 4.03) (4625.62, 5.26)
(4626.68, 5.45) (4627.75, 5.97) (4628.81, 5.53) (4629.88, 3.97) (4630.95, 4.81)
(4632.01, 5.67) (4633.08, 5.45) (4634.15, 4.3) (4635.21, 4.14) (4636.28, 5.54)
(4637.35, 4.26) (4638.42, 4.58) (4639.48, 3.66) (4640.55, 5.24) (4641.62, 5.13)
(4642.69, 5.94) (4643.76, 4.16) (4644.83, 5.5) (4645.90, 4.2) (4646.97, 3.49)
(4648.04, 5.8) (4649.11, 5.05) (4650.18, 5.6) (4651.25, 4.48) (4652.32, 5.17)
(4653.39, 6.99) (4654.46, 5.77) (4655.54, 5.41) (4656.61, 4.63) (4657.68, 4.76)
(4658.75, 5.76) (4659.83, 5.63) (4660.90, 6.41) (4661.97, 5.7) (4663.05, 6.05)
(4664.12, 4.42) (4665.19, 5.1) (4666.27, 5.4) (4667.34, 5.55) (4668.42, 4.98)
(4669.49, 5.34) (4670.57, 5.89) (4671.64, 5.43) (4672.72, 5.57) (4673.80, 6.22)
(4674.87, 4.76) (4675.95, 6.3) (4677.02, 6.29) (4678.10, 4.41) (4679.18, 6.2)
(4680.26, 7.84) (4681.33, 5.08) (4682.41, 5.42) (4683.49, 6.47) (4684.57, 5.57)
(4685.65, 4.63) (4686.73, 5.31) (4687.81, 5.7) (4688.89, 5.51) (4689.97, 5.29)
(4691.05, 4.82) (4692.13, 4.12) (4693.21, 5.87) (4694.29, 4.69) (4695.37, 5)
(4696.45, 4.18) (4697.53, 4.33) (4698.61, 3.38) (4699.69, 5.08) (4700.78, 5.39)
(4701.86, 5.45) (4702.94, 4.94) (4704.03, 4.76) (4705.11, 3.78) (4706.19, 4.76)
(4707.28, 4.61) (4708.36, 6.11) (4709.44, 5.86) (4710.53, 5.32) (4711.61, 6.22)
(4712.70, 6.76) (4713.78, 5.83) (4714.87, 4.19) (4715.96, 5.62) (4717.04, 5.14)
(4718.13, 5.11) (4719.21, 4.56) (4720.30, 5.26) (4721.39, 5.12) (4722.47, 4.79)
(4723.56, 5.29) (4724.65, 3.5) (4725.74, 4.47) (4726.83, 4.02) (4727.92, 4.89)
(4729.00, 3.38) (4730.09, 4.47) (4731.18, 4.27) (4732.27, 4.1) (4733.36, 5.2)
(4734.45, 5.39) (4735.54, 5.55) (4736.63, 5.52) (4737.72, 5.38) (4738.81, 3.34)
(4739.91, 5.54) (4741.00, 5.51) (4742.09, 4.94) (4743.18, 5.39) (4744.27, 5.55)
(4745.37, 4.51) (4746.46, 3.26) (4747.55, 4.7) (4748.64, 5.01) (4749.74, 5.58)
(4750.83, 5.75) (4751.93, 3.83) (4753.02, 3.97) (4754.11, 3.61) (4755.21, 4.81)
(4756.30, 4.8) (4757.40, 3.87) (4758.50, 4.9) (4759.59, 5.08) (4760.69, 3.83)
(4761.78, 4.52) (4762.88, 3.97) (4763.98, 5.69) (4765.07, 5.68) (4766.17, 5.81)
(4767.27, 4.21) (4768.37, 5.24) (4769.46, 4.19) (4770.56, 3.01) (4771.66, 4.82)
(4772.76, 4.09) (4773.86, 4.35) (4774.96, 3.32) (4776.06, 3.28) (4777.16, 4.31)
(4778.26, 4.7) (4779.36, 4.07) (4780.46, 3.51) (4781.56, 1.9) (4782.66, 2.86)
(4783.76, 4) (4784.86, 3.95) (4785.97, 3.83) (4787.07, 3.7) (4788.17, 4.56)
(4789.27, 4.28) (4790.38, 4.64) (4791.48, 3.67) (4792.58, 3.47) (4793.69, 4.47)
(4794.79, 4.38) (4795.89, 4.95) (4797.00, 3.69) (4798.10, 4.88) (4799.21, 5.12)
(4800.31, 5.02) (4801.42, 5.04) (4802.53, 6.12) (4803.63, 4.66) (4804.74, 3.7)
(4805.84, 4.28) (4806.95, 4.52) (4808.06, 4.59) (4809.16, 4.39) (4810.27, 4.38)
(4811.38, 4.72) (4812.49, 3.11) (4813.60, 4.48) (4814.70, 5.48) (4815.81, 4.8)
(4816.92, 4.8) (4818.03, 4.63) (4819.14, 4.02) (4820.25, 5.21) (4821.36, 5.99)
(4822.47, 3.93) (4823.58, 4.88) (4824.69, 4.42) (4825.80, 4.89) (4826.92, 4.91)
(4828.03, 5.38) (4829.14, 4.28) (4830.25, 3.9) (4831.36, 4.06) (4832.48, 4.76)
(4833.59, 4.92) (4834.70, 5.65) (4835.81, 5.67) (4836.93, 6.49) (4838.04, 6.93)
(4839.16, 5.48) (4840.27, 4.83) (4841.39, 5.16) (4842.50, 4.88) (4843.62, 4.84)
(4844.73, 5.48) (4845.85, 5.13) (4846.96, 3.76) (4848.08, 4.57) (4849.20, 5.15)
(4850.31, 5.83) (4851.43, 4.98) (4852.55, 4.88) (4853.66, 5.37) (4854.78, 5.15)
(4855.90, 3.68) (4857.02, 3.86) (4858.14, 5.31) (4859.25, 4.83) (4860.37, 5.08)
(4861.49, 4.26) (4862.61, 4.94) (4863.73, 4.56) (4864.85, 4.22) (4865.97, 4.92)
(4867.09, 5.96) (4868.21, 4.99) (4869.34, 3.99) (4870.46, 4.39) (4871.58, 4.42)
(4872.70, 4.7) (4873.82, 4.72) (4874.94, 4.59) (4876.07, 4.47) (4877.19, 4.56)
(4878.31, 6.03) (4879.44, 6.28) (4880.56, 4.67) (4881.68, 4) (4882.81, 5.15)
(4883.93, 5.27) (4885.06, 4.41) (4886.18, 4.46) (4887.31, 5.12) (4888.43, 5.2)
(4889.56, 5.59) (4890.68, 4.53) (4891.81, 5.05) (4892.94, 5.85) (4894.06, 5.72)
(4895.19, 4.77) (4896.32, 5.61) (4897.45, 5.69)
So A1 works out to 0.09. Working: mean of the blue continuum 5.24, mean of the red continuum 4.9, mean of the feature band 4.67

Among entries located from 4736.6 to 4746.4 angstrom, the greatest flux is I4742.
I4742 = 5.55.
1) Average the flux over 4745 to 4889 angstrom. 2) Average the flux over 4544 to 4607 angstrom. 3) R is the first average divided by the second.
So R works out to 0.92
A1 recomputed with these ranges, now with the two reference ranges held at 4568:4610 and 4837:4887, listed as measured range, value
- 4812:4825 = 0.07 mag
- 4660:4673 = -0.08 mag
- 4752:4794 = 0.19 mag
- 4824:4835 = 0.05 mag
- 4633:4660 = 0.02 mag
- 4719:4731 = 0.12 mag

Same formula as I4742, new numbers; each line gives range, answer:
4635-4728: 7.84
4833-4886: 6.93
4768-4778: 5.24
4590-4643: 6.81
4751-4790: 5.81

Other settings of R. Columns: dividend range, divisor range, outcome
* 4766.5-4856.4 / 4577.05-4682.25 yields 0.86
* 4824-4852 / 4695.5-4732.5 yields 1.04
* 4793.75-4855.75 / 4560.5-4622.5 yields 0.92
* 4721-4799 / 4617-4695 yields 0.84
